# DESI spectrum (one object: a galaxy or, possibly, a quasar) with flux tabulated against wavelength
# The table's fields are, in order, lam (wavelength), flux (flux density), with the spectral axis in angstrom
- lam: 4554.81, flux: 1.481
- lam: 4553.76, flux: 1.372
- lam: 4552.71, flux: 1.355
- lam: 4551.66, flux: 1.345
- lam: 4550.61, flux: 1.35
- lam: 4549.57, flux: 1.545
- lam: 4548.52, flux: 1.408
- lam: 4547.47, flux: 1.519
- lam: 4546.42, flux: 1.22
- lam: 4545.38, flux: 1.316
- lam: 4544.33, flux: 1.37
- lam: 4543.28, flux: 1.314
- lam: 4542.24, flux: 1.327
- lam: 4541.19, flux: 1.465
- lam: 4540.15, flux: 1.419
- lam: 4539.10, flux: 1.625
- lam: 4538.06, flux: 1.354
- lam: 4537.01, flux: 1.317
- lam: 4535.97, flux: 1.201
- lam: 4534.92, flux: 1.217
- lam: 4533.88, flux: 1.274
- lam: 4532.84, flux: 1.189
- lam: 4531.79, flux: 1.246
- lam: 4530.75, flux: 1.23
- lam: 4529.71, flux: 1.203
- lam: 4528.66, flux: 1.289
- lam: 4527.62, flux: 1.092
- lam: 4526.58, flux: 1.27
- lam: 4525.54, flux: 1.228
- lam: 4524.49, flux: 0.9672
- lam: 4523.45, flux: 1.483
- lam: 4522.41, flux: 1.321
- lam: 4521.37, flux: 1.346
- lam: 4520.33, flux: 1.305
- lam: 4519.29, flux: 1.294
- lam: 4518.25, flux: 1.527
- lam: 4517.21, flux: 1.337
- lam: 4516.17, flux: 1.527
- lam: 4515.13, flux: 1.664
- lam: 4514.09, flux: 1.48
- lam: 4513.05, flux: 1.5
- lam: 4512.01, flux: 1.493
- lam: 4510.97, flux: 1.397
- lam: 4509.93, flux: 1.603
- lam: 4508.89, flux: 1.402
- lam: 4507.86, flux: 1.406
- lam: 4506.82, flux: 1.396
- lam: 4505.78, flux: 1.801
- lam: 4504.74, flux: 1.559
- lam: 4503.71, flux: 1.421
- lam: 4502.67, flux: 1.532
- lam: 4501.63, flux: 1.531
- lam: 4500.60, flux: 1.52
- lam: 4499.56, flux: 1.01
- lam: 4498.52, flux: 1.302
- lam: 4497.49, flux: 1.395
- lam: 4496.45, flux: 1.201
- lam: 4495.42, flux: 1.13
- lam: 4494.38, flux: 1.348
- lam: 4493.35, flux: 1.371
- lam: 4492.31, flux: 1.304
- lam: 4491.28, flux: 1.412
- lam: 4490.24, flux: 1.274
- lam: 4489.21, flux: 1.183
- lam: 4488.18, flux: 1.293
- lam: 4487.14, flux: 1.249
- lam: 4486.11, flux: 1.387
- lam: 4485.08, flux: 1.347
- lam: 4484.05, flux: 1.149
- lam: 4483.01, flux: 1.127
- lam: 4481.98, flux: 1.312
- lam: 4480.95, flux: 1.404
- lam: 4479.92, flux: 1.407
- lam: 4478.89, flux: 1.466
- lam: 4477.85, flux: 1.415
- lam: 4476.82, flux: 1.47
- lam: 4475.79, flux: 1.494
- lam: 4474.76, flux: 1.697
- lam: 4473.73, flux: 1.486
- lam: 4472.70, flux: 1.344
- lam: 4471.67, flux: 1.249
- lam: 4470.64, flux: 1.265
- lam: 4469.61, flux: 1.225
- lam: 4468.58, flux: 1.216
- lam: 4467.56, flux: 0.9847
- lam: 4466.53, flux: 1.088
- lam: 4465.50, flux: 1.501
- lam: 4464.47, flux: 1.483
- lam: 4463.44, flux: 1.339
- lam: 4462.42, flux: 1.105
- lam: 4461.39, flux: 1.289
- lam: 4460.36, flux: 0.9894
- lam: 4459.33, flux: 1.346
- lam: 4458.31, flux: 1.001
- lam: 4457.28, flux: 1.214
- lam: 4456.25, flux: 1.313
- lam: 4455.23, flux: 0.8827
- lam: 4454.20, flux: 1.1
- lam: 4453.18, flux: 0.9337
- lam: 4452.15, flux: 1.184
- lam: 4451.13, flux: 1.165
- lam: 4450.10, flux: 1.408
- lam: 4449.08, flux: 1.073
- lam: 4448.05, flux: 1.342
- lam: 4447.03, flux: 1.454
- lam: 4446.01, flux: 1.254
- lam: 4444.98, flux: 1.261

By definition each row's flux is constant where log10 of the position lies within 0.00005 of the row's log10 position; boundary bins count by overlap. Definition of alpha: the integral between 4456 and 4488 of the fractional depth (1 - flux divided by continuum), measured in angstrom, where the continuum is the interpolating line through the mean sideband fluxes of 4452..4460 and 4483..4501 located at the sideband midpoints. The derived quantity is -3.0 angstrom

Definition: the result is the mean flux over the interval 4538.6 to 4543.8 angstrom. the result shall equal 1.43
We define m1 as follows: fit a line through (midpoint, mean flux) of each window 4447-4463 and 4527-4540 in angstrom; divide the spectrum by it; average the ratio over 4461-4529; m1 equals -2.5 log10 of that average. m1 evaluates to -0.11 mag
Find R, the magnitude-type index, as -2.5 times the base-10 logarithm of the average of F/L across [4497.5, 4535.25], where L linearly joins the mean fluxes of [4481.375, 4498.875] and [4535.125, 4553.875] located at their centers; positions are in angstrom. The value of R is -0.04 mag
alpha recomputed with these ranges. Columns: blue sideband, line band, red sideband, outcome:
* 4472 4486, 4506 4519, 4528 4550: -1.2 angstrom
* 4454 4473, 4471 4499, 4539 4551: -1.9 angstrom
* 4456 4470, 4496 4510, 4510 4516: 0.3 angstrom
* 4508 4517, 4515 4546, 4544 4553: 2.6 angstrom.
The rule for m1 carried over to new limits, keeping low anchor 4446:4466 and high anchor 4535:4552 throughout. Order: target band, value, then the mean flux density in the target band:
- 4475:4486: -0.09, 1.37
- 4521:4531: 0.09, 1.24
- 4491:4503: -0.03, 1.33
